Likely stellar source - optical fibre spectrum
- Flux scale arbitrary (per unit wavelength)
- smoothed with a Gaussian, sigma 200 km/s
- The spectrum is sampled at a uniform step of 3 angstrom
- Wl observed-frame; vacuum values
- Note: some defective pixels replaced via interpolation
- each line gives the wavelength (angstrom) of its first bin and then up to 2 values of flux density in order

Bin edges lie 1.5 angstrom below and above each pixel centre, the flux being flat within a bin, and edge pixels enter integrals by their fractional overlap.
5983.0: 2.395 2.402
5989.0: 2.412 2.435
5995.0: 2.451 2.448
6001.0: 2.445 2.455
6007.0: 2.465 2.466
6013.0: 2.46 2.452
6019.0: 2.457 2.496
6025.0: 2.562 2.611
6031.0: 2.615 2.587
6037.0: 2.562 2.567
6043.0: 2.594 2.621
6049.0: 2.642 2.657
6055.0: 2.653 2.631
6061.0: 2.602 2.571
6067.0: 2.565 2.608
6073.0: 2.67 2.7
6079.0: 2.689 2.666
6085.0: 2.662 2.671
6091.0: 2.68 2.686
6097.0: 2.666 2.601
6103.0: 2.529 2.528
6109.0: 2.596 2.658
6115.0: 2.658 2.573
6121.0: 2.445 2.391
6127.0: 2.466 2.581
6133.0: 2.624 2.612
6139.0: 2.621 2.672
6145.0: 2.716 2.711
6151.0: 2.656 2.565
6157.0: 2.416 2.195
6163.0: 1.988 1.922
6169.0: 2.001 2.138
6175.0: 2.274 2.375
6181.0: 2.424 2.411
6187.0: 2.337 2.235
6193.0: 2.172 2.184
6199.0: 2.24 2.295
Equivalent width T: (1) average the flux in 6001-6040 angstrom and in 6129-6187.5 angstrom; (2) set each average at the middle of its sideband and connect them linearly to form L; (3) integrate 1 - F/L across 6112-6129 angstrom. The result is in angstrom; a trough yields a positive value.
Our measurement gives -0.6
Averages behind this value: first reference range 2.51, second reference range 2.41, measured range 2.52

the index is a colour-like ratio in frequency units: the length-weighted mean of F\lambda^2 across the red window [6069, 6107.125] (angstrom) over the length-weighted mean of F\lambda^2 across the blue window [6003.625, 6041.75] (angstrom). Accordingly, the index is 1.07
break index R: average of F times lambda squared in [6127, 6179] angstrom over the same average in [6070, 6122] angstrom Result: 0.94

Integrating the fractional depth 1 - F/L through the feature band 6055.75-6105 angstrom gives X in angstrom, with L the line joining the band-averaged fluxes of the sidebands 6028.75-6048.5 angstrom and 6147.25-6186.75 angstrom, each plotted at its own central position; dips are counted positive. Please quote -2.7 angstrom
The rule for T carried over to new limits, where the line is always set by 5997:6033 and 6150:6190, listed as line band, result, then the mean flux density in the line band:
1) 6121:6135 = -1.0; 2.51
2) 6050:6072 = -1.7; 2.61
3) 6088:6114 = -2.7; 2.62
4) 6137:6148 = -1.7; 2.67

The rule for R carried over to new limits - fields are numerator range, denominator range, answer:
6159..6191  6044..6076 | 0.87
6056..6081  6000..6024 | 1.09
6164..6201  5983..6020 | 0.97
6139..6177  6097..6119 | 0.93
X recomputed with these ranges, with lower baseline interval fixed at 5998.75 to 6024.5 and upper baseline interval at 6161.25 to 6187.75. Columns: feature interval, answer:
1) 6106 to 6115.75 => -1.3 angstrom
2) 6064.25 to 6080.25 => -1.8 angstrom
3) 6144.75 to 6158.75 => -2.2 angstrom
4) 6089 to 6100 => -1.6 angstrom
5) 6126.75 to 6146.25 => -3.1 angstrom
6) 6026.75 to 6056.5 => -2.4 angstrom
